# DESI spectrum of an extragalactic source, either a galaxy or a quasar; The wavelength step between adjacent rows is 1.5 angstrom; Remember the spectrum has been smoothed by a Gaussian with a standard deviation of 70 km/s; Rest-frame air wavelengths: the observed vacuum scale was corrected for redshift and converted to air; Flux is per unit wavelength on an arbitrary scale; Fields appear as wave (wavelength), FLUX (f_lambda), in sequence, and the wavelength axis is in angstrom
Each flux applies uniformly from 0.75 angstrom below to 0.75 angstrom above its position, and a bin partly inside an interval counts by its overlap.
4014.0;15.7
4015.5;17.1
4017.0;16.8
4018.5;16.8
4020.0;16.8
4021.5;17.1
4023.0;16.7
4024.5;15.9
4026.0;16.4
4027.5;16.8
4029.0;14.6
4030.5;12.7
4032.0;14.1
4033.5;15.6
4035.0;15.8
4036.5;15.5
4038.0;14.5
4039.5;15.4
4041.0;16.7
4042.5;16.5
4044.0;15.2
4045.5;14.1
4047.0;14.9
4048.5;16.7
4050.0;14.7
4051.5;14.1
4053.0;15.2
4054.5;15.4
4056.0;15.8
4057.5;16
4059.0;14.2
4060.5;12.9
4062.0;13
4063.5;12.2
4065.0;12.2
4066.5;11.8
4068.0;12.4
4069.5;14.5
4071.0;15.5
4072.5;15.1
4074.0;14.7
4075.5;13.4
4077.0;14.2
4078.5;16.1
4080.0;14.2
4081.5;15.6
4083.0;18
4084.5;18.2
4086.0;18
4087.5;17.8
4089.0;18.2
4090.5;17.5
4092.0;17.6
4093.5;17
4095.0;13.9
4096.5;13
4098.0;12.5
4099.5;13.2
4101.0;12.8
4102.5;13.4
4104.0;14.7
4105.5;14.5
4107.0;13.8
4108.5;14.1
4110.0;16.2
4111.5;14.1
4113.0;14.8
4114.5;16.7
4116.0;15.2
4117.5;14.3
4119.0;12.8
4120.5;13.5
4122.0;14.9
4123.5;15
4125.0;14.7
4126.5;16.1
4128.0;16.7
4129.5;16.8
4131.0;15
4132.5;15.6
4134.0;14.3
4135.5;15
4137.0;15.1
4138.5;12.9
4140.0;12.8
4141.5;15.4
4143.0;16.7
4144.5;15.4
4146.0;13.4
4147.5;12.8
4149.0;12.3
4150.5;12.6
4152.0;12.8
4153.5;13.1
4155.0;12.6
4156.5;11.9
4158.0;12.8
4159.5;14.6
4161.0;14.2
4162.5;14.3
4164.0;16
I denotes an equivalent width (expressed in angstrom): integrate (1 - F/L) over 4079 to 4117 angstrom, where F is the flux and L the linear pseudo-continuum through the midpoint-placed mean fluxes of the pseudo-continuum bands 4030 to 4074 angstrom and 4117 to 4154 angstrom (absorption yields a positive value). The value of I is -2.4 angstrom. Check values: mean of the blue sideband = 14.6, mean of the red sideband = 14.4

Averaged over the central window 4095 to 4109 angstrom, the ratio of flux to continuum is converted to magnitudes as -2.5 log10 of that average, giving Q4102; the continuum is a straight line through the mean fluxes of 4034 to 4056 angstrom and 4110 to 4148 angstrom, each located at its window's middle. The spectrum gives 0.11 mag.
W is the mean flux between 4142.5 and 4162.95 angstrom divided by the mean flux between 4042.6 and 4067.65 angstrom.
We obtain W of 0.94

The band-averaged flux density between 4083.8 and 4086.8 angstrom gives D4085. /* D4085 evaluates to 18.1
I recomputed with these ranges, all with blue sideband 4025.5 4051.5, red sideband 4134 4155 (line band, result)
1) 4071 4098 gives -2.4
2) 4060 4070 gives 1.5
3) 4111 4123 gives -0.3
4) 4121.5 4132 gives -1.1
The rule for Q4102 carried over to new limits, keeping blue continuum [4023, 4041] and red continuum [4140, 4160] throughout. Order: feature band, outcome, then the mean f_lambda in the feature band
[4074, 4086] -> -0.083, 15.8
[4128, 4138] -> -0.116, 15.3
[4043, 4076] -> 0.046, 14.3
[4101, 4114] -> -0.017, 14.4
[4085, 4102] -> -0.087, 15.6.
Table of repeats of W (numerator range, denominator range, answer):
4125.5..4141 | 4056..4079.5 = 1.08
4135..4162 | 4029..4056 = 0.90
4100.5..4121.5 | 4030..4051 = 0.95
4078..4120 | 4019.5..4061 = 0.99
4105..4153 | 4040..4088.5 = 0.97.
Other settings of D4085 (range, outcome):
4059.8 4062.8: 12.9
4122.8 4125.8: 14.9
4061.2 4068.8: 12.3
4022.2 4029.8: 16.1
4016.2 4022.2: 16.9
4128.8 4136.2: 15.3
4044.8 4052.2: 14.9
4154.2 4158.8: 12.5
